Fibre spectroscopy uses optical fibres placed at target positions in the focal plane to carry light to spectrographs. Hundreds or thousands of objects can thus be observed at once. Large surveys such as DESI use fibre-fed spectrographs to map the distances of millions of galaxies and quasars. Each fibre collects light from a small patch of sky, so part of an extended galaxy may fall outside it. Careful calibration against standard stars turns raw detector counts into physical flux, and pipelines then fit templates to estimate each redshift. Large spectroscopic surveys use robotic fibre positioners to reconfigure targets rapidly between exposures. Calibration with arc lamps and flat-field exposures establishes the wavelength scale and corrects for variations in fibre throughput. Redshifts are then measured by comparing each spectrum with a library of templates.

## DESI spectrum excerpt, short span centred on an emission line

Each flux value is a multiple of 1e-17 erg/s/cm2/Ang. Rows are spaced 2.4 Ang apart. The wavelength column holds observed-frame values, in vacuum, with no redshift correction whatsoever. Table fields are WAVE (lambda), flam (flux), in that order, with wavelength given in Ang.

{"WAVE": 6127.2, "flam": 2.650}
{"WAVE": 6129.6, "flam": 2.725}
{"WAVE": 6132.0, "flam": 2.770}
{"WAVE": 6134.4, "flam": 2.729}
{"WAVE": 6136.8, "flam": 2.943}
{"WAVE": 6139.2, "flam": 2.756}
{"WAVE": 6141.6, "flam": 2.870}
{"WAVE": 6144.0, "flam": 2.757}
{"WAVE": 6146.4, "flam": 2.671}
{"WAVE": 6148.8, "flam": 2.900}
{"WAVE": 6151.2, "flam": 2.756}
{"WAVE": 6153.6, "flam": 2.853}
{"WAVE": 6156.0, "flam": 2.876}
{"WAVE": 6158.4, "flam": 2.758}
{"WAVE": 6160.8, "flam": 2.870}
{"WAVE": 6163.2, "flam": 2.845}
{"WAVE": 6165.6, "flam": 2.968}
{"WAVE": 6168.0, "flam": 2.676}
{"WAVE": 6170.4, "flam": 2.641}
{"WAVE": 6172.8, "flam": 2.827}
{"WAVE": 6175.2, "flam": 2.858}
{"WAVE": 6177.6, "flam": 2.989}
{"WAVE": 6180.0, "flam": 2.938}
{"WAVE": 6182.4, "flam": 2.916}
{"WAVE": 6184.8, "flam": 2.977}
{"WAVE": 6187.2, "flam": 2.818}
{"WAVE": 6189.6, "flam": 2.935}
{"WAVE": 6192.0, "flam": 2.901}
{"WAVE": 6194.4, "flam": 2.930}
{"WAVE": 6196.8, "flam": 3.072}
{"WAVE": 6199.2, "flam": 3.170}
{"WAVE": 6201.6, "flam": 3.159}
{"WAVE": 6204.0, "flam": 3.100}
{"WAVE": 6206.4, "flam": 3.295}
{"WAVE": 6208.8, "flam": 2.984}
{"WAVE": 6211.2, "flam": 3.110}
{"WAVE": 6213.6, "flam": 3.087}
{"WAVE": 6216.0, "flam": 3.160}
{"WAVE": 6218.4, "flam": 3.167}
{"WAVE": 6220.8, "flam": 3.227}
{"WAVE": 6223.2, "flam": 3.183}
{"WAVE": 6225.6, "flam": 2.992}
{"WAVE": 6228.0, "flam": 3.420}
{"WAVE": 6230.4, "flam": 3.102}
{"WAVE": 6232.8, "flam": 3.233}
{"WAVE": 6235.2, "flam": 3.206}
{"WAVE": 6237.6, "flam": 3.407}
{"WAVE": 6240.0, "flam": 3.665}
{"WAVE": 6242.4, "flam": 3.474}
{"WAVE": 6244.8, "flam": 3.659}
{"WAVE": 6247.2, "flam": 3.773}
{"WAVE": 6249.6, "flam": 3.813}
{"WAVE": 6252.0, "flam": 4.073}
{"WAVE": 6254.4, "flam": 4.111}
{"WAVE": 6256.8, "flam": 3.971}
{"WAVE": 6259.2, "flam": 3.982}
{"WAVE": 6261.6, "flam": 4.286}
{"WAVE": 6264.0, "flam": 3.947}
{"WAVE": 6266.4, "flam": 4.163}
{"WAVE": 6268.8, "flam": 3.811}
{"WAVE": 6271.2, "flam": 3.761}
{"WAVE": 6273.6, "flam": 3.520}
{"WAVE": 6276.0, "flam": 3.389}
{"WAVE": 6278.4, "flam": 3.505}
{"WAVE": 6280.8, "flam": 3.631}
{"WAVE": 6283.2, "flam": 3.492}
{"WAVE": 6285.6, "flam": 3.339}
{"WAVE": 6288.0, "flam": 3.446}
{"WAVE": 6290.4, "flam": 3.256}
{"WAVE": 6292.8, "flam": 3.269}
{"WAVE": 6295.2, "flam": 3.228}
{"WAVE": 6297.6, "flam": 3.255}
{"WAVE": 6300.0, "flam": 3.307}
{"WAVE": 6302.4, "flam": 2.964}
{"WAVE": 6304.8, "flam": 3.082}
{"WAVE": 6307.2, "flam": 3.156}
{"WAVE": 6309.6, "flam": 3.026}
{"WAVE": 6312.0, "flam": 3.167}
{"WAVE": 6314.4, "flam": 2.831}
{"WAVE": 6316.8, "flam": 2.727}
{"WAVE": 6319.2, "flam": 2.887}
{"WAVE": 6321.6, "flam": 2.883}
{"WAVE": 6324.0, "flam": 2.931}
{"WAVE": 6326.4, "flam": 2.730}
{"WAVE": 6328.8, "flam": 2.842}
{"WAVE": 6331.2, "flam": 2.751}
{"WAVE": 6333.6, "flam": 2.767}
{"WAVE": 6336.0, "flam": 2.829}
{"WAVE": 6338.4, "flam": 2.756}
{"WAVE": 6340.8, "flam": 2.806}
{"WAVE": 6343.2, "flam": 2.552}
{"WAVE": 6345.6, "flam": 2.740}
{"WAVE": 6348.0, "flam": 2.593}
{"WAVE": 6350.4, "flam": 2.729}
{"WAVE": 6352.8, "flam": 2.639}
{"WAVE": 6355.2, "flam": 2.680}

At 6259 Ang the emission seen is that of C III] 1909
